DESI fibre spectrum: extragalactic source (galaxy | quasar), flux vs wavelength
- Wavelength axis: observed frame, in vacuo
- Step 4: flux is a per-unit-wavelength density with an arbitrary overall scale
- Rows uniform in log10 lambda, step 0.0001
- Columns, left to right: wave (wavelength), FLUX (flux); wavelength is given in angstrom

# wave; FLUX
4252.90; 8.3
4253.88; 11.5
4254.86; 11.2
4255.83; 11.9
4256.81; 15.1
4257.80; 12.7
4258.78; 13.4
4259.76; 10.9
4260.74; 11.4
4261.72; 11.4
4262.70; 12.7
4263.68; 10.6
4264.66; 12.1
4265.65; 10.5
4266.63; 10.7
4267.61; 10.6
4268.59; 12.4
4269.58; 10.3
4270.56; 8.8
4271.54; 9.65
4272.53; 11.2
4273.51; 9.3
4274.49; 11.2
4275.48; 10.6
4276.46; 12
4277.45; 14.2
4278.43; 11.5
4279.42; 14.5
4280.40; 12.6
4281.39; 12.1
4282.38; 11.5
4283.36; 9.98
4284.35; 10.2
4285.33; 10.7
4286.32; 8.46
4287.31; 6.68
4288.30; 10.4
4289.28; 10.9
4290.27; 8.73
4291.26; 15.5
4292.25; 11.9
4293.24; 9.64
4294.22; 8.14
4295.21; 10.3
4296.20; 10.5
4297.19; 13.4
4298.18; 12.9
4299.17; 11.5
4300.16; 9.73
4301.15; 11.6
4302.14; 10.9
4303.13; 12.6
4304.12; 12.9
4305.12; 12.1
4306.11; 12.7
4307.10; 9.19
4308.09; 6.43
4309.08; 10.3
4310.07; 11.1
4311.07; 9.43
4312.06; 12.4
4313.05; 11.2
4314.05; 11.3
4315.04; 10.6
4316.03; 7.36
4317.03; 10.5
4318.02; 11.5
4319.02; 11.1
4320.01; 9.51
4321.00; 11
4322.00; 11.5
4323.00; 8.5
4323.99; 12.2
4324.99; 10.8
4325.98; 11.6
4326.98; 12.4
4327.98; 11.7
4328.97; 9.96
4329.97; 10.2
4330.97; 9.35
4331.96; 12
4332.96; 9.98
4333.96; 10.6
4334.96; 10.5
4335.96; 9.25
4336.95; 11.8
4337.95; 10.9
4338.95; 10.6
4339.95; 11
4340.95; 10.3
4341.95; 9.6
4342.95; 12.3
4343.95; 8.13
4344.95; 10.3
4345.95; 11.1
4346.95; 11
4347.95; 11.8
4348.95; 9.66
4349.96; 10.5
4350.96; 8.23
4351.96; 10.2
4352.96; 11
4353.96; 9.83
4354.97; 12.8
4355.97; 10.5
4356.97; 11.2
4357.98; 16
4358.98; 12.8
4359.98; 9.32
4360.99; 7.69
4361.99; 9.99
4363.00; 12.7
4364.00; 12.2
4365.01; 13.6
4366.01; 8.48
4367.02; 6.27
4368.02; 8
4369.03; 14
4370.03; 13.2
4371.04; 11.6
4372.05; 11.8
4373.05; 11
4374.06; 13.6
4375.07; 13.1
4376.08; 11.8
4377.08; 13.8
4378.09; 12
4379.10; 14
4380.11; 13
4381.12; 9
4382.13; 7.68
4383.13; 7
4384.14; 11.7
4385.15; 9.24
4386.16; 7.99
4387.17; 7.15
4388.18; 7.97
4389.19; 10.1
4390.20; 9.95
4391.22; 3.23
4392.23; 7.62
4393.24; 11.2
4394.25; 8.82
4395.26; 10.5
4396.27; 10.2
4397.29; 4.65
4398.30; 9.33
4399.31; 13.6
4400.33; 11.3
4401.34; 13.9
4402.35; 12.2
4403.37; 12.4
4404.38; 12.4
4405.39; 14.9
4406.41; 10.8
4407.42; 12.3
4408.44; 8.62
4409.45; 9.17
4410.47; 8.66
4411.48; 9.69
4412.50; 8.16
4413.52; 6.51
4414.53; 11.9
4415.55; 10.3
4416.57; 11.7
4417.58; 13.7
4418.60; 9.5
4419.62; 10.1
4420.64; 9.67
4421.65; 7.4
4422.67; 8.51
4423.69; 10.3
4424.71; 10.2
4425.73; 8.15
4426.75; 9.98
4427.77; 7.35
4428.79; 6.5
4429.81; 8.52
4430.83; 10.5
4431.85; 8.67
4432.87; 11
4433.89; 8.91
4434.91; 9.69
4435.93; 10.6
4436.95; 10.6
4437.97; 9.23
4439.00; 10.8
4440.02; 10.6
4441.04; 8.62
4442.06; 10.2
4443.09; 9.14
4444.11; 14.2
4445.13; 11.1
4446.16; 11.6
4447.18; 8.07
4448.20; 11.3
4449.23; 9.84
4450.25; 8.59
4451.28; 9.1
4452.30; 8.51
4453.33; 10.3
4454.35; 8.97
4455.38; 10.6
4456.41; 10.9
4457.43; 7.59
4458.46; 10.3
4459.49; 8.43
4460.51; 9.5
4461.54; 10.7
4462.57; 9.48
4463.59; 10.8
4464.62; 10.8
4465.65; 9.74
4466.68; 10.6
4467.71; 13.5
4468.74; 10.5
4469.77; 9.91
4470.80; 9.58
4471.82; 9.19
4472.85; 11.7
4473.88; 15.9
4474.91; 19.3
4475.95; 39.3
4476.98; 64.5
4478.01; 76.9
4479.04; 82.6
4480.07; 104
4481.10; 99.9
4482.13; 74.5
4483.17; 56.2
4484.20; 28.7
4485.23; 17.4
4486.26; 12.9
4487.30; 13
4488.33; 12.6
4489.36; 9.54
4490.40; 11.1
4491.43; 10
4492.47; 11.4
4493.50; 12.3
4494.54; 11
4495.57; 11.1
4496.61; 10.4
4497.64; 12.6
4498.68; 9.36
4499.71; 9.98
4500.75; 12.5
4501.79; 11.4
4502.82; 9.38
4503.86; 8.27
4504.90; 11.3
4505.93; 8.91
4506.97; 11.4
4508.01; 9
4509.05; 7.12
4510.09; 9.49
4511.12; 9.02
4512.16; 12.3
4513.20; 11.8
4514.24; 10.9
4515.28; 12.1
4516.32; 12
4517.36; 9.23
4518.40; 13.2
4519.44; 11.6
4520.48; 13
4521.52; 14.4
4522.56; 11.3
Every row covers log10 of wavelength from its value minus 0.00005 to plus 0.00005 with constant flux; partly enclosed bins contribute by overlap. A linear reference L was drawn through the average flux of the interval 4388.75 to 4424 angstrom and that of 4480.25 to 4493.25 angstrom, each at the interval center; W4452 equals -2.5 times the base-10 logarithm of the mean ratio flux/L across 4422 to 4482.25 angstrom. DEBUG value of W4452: 0.34 mag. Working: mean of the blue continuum 10.1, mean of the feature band 17.8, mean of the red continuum 31.3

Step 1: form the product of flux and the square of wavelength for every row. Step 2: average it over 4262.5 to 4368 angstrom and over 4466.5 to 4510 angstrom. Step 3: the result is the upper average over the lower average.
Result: 2.38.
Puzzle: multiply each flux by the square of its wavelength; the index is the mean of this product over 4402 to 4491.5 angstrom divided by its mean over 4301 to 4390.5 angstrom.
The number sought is 1.63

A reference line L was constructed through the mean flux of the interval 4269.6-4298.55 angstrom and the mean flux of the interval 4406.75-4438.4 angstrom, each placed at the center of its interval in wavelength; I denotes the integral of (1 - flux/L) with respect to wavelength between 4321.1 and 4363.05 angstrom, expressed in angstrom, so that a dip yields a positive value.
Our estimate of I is -1.6 angstrom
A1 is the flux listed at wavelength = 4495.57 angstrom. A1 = 11.1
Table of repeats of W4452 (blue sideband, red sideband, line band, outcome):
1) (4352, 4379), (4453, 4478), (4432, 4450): 0.38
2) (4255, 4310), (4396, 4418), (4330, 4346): 0.05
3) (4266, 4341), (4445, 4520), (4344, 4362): 0.20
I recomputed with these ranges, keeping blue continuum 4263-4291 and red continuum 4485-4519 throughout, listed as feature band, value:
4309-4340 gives 0.5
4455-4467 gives 1.1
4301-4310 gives -0.1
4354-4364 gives -0.5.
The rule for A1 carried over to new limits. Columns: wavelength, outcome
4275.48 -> 10.6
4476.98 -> 64.5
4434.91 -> 9.69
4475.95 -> 39.3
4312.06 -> 12.4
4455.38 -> 10.6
